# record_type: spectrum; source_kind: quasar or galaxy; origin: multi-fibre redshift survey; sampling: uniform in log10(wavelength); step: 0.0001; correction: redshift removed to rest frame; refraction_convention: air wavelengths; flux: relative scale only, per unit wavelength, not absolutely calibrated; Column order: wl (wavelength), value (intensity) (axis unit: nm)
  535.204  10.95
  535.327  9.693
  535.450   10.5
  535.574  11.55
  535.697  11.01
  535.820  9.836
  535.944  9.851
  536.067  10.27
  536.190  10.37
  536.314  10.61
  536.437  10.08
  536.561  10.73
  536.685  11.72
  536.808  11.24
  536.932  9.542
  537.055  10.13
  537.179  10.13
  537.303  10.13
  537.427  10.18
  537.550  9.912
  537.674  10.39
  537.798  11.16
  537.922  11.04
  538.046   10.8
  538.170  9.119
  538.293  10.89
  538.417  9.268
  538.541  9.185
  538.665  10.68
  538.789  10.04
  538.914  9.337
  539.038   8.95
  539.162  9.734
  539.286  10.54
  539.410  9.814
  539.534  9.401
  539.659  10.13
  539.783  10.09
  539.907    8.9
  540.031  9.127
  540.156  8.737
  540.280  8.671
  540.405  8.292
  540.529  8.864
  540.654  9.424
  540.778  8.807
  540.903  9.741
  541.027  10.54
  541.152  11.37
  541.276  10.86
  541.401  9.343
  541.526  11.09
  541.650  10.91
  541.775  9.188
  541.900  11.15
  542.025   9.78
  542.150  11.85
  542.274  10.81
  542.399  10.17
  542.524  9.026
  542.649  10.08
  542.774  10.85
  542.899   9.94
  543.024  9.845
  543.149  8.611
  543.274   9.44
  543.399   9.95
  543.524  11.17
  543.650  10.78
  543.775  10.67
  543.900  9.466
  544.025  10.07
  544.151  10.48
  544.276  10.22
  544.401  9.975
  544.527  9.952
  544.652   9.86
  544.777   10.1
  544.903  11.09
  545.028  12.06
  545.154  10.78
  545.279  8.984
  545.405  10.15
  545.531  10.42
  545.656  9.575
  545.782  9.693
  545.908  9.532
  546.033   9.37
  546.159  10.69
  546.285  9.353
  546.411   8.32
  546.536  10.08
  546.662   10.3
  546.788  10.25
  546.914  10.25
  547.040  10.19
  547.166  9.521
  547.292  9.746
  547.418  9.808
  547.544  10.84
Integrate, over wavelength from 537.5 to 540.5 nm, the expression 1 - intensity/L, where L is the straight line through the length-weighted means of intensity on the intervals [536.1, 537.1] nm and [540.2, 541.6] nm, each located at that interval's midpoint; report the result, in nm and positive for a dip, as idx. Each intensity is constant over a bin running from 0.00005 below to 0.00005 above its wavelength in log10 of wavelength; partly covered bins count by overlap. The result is 0.10 nm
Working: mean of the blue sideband 10.6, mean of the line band 9.75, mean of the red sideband 9.73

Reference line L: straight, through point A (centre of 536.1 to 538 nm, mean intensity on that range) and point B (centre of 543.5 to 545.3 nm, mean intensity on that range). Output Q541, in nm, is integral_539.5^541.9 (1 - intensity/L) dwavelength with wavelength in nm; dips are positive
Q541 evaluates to 0.17 nm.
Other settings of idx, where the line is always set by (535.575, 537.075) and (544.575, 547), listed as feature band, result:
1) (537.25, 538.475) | 0.02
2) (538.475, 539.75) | 0.07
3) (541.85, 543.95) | 0.00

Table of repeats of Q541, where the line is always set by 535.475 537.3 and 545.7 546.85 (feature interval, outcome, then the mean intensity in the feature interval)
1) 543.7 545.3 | -0.07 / 10.3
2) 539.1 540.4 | 0.10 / 9.46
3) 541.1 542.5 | -0.07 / 10.5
